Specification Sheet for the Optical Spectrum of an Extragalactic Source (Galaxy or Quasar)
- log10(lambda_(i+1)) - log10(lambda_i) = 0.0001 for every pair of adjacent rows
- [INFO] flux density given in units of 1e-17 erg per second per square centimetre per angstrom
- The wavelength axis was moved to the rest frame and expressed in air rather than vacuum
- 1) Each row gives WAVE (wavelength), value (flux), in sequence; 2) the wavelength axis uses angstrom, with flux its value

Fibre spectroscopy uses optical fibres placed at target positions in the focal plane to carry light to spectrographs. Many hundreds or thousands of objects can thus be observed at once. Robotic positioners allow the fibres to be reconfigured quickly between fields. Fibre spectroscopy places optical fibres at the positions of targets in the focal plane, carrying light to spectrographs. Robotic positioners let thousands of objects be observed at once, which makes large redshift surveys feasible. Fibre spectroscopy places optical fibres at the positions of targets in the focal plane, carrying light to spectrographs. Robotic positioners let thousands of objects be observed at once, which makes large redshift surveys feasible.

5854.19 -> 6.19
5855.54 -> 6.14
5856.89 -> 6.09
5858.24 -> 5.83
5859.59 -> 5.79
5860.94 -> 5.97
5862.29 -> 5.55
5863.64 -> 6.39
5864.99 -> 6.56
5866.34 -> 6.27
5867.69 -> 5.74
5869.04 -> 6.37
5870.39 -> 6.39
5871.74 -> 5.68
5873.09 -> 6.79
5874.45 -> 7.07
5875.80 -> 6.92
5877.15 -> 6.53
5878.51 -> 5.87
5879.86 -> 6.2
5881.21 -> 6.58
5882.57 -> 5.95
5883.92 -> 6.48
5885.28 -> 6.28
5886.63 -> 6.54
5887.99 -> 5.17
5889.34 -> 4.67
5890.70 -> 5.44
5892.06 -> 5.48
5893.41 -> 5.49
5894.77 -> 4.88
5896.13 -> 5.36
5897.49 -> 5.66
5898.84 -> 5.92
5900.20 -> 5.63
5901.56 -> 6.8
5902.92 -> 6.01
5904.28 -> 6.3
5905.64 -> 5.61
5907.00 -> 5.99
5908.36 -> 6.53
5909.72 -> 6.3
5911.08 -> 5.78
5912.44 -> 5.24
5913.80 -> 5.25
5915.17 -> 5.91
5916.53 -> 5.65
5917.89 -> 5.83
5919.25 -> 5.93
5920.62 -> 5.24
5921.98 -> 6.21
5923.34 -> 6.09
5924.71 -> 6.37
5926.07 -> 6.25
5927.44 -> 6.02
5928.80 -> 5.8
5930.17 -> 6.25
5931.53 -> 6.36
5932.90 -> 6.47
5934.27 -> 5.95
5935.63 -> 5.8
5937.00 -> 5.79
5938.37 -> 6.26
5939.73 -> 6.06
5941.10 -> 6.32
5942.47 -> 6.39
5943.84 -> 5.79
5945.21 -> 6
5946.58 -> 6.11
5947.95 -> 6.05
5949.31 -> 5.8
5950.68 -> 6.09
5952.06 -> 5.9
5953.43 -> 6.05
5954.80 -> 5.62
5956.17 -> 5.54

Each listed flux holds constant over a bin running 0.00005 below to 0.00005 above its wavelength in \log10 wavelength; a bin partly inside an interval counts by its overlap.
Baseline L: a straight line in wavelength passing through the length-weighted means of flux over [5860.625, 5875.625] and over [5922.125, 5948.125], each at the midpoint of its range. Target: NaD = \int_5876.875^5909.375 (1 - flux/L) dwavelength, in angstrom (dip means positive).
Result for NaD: 1.7 angstrom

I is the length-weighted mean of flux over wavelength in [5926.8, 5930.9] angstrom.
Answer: 6.04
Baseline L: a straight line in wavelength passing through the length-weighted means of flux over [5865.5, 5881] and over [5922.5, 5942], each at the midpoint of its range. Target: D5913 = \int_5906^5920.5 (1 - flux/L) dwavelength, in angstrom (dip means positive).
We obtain 0.92 angstrom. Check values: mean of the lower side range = 6.36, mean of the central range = 5.81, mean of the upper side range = 6.13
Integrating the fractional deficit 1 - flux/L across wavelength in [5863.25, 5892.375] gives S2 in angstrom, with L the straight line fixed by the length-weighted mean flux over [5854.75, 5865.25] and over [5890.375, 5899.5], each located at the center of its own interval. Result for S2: -2.13 angstrom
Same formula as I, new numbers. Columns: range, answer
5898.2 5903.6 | 6.09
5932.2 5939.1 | 6.05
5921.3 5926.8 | 6.23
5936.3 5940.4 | 6.04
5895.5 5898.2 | 5.53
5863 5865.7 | 6.48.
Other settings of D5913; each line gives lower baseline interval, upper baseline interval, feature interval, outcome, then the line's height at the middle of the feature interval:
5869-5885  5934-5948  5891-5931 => 2.3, 6.21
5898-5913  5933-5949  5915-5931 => 0.2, 6.04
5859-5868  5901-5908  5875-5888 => -0.5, 6.09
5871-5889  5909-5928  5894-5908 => 0.5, 6.05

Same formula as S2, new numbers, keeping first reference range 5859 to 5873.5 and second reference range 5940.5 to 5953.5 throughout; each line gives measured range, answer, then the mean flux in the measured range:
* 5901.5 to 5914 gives 0.2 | 5.97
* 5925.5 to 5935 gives -0.1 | 6.15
